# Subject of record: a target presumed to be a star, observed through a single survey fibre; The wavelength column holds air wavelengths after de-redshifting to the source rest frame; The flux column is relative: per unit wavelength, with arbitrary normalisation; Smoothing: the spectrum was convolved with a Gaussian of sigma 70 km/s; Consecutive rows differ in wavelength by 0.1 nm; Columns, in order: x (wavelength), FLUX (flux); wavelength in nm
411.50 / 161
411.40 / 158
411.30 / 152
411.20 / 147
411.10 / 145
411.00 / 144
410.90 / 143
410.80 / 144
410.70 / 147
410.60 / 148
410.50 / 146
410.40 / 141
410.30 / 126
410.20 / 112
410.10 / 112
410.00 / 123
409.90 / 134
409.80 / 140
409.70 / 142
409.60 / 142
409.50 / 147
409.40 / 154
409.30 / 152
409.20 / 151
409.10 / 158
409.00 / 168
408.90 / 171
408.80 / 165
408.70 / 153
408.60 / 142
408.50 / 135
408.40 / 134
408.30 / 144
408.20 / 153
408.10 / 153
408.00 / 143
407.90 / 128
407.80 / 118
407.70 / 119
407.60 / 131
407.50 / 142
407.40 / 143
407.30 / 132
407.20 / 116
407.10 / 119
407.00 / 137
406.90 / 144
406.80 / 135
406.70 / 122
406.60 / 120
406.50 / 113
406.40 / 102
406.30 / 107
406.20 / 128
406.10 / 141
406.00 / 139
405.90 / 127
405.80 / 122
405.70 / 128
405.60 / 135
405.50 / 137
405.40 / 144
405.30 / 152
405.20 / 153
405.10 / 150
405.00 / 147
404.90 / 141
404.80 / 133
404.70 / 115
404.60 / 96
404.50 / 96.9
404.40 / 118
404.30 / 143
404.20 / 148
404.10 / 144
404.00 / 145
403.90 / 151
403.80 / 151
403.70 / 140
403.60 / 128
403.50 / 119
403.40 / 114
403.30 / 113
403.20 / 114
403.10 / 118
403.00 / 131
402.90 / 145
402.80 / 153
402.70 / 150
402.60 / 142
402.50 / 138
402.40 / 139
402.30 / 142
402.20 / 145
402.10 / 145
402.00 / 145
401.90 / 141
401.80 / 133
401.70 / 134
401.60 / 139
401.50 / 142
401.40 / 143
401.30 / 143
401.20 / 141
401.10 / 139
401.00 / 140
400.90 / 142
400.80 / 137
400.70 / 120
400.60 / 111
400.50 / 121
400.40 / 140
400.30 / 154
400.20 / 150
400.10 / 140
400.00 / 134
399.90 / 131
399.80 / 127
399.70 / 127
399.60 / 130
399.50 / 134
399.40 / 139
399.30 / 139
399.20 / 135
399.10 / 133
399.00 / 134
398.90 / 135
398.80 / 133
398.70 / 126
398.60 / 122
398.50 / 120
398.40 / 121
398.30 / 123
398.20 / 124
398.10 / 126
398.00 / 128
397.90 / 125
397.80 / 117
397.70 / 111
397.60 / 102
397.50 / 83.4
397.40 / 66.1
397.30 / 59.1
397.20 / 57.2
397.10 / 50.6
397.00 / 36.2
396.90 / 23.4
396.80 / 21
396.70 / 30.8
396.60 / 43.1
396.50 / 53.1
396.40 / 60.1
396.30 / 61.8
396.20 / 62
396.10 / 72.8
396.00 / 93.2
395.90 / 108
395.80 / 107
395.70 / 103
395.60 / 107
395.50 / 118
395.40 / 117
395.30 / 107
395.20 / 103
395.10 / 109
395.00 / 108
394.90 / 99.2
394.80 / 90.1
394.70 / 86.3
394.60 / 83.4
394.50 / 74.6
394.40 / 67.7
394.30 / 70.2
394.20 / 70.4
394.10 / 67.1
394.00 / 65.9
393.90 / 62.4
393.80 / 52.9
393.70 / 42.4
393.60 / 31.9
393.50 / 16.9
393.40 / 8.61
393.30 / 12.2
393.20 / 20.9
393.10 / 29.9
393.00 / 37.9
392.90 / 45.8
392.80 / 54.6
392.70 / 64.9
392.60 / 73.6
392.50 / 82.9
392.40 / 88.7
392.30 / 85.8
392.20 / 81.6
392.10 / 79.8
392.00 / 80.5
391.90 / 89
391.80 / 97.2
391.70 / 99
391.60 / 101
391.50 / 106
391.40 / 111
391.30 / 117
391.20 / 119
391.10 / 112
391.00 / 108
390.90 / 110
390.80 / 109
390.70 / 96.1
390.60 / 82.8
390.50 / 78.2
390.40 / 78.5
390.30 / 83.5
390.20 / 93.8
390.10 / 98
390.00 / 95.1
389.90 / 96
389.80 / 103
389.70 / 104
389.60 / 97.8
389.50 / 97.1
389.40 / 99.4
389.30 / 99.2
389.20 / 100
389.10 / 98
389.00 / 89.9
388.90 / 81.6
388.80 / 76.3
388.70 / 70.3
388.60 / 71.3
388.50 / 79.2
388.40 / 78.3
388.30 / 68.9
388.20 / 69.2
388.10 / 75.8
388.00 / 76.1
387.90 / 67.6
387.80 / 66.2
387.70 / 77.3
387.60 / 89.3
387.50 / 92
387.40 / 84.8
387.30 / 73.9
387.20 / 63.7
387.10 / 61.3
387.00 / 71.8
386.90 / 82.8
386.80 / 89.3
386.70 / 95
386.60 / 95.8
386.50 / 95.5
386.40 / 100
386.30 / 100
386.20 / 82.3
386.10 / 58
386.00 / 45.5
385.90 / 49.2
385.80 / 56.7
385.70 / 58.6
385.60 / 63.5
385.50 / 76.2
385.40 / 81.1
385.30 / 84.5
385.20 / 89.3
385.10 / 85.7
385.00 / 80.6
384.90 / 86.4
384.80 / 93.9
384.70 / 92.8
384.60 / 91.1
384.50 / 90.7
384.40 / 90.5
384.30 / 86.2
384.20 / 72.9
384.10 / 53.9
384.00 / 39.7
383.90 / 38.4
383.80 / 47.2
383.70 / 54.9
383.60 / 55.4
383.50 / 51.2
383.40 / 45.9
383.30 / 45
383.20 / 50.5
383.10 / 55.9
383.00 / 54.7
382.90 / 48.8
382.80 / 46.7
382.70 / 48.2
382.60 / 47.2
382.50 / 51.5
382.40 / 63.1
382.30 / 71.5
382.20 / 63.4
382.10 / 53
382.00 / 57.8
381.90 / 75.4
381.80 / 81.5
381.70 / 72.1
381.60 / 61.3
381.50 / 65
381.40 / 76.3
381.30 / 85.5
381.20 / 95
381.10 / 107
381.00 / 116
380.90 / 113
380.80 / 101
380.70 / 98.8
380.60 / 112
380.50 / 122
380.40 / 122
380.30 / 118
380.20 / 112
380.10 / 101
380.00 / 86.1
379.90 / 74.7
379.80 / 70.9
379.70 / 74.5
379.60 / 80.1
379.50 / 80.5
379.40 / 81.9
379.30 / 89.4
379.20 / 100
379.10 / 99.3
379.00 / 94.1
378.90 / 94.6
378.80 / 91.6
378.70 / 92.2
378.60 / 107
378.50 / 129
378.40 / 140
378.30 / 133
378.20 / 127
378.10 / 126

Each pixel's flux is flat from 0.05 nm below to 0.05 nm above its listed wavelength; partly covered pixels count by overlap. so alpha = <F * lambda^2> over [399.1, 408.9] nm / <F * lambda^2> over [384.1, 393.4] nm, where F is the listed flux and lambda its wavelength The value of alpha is 1.8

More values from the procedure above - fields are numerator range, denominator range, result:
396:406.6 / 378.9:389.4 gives 1.70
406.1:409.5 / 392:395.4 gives 2.20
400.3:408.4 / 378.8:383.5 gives 1.90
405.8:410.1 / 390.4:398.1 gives 1.88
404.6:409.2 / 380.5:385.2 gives 2.14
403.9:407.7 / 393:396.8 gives 1.99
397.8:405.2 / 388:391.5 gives 1.53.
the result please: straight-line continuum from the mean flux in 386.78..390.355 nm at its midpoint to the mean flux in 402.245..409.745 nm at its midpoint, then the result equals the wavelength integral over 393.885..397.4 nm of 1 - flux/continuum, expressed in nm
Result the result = 0.97 nm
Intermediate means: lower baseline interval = 83.9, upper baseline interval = 136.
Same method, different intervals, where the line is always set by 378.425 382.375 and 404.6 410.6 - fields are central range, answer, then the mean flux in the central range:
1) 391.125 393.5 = 0.810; 72.6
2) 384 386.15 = 0.515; 74.8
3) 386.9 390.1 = 0.647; 83.3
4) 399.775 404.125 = -0.338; 137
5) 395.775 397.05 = 0.639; 58.5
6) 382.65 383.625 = 0.462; 50.1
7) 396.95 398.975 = 0.282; 104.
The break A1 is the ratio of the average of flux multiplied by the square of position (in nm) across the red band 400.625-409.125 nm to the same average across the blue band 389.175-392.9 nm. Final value 1.56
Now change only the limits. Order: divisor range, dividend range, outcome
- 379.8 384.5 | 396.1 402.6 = 1.70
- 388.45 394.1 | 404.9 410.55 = 1.87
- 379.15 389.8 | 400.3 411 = 1.94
